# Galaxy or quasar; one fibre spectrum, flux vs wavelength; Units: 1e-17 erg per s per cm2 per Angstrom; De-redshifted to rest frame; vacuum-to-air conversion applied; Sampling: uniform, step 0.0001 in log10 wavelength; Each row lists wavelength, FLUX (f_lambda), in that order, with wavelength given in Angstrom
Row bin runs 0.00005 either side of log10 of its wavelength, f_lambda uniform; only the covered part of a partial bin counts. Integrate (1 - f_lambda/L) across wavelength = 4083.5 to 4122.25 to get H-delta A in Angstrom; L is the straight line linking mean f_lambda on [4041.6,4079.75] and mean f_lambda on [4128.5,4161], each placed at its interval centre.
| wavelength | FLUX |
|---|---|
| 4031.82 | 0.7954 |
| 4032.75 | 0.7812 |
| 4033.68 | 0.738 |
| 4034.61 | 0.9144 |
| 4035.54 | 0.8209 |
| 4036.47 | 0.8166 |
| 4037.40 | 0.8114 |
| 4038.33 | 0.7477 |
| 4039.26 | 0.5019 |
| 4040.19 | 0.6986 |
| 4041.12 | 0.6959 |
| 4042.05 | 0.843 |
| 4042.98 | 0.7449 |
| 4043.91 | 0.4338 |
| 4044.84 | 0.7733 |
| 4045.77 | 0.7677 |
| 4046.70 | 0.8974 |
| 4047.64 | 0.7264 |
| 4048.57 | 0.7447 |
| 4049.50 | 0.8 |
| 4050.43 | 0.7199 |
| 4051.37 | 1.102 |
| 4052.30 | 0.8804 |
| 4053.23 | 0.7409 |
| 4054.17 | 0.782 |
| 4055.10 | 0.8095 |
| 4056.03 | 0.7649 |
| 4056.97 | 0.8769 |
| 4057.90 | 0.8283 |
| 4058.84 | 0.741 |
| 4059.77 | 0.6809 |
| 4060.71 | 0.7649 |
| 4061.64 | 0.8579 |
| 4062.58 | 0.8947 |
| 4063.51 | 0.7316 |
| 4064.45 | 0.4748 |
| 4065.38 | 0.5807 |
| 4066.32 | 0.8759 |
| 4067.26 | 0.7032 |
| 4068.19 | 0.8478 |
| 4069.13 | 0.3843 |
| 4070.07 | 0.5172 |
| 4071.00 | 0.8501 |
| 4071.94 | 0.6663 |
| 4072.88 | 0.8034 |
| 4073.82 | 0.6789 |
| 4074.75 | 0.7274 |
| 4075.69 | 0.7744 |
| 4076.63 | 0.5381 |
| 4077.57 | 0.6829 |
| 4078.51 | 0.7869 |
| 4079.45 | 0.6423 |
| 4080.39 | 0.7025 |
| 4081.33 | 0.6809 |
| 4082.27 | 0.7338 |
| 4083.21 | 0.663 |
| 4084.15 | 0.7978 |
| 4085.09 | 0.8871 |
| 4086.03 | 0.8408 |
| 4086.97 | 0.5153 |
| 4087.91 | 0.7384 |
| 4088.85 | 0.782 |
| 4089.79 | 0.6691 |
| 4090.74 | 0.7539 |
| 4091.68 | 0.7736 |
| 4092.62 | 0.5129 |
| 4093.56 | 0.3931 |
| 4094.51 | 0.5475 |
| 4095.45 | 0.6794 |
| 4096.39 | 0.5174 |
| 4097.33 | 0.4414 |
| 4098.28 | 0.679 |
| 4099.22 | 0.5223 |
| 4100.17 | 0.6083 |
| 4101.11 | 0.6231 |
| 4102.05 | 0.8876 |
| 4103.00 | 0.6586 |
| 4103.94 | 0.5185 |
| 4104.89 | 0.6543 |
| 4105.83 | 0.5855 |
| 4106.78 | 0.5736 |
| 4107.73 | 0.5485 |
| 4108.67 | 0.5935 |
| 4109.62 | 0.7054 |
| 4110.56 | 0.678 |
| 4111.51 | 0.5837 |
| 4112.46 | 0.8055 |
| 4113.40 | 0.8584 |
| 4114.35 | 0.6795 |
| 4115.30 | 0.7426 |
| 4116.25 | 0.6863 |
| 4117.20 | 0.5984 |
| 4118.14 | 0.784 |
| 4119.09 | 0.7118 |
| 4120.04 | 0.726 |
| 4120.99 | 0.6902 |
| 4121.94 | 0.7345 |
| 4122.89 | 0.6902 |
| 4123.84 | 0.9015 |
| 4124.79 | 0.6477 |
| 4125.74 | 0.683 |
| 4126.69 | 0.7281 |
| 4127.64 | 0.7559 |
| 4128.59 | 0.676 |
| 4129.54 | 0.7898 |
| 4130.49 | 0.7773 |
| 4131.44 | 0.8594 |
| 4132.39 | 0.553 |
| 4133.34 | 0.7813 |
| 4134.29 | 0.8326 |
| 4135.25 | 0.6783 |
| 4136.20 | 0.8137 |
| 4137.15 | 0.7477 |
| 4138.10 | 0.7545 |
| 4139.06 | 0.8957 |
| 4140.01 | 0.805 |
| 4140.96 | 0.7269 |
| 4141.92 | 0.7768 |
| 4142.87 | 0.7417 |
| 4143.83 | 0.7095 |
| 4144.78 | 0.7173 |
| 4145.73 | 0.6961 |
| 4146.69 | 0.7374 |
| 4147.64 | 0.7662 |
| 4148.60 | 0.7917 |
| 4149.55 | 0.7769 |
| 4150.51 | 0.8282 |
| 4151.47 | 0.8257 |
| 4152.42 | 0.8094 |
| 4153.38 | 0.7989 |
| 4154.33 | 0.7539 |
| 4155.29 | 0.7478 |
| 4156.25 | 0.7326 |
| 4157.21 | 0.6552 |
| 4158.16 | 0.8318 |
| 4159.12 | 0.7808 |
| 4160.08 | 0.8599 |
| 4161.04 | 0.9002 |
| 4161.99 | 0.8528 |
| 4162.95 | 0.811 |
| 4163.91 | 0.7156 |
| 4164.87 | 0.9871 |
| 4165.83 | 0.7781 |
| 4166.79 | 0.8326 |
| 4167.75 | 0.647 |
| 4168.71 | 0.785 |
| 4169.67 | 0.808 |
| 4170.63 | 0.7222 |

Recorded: 4.6 Angstrom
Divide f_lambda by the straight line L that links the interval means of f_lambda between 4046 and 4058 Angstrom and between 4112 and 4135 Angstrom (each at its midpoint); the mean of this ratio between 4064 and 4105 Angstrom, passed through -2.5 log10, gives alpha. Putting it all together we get 0.17 mag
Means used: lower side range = 0.82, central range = 0.666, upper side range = 0.737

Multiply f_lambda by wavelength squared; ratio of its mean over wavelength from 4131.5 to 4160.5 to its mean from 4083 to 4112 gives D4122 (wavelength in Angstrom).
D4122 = 1.22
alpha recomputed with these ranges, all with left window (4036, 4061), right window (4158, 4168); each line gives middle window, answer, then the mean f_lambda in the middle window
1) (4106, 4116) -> 0.18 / 0.674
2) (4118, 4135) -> 0.09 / 0.738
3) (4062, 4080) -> 0.12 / 0.694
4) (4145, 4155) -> 0.05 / 0.776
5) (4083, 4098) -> 0.19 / 0.657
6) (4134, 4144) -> 0.05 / 0.771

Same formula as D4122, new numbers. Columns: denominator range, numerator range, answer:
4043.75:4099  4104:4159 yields 1.05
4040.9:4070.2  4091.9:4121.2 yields 0.87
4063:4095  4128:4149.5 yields 1.14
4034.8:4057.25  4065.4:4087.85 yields 0.93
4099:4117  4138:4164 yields 1.21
